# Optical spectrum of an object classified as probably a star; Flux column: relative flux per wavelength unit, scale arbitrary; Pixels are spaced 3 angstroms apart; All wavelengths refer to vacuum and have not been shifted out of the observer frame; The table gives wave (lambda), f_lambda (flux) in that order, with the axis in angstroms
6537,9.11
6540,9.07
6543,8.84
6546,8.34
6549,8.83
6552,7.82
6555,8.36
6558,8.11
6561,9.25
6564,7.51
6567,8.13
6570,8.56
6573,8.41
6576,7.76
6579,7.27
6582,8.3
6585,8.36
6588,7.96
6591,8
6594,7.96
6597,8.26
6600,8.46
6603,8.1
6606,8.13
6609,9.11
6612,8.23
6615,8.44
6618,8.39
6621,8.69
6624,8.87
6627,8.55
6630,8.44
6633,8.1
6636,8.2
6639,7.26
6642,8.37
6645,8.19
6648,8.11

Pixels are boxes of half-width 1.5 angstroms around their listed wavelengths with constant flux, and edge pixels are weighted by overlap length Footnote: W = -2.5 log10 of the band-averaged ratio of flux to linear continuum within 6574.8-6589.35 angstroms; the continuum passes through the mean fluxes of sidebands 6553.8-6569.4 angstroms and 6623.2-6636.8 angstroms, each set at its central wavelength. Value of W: 0.05 mag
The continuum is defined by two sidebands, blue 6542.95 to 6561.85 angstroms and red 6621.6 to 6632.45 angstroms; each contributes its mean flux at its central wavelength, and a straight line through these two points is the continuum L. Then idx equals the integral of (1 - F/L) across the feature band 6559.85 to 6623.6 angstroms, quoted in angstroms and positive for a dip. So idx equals 2.0 angstroms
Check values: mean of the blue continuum 8.46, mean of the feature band 8.26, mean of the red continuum 8.58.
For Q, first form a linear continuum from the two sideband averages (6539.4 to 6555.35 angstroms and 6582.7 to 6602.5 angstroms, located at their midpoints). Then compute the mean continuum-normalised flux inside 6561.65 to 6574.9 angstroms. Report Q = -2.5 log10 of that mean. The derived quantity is 0.02 mag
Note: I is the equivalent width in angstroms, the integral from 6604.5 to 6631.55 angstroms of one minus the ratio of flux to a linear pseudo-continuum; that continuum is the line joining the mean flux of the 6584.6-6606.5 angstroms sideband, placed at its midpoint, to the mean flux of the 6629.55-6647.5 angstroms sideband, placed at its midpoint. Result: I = -1.4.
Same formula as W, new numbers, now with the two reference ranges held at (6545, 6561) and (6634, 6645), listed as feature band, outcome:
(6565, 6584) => 0.029 mag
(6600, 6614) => -0.035 mag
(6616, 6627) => -0.073 mag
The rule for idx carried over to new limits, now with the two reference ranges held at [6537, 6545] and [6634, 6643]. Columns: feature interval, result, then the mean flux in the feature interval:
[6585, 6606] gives 0.6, 8.14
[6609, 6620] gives -0.4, 8.47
